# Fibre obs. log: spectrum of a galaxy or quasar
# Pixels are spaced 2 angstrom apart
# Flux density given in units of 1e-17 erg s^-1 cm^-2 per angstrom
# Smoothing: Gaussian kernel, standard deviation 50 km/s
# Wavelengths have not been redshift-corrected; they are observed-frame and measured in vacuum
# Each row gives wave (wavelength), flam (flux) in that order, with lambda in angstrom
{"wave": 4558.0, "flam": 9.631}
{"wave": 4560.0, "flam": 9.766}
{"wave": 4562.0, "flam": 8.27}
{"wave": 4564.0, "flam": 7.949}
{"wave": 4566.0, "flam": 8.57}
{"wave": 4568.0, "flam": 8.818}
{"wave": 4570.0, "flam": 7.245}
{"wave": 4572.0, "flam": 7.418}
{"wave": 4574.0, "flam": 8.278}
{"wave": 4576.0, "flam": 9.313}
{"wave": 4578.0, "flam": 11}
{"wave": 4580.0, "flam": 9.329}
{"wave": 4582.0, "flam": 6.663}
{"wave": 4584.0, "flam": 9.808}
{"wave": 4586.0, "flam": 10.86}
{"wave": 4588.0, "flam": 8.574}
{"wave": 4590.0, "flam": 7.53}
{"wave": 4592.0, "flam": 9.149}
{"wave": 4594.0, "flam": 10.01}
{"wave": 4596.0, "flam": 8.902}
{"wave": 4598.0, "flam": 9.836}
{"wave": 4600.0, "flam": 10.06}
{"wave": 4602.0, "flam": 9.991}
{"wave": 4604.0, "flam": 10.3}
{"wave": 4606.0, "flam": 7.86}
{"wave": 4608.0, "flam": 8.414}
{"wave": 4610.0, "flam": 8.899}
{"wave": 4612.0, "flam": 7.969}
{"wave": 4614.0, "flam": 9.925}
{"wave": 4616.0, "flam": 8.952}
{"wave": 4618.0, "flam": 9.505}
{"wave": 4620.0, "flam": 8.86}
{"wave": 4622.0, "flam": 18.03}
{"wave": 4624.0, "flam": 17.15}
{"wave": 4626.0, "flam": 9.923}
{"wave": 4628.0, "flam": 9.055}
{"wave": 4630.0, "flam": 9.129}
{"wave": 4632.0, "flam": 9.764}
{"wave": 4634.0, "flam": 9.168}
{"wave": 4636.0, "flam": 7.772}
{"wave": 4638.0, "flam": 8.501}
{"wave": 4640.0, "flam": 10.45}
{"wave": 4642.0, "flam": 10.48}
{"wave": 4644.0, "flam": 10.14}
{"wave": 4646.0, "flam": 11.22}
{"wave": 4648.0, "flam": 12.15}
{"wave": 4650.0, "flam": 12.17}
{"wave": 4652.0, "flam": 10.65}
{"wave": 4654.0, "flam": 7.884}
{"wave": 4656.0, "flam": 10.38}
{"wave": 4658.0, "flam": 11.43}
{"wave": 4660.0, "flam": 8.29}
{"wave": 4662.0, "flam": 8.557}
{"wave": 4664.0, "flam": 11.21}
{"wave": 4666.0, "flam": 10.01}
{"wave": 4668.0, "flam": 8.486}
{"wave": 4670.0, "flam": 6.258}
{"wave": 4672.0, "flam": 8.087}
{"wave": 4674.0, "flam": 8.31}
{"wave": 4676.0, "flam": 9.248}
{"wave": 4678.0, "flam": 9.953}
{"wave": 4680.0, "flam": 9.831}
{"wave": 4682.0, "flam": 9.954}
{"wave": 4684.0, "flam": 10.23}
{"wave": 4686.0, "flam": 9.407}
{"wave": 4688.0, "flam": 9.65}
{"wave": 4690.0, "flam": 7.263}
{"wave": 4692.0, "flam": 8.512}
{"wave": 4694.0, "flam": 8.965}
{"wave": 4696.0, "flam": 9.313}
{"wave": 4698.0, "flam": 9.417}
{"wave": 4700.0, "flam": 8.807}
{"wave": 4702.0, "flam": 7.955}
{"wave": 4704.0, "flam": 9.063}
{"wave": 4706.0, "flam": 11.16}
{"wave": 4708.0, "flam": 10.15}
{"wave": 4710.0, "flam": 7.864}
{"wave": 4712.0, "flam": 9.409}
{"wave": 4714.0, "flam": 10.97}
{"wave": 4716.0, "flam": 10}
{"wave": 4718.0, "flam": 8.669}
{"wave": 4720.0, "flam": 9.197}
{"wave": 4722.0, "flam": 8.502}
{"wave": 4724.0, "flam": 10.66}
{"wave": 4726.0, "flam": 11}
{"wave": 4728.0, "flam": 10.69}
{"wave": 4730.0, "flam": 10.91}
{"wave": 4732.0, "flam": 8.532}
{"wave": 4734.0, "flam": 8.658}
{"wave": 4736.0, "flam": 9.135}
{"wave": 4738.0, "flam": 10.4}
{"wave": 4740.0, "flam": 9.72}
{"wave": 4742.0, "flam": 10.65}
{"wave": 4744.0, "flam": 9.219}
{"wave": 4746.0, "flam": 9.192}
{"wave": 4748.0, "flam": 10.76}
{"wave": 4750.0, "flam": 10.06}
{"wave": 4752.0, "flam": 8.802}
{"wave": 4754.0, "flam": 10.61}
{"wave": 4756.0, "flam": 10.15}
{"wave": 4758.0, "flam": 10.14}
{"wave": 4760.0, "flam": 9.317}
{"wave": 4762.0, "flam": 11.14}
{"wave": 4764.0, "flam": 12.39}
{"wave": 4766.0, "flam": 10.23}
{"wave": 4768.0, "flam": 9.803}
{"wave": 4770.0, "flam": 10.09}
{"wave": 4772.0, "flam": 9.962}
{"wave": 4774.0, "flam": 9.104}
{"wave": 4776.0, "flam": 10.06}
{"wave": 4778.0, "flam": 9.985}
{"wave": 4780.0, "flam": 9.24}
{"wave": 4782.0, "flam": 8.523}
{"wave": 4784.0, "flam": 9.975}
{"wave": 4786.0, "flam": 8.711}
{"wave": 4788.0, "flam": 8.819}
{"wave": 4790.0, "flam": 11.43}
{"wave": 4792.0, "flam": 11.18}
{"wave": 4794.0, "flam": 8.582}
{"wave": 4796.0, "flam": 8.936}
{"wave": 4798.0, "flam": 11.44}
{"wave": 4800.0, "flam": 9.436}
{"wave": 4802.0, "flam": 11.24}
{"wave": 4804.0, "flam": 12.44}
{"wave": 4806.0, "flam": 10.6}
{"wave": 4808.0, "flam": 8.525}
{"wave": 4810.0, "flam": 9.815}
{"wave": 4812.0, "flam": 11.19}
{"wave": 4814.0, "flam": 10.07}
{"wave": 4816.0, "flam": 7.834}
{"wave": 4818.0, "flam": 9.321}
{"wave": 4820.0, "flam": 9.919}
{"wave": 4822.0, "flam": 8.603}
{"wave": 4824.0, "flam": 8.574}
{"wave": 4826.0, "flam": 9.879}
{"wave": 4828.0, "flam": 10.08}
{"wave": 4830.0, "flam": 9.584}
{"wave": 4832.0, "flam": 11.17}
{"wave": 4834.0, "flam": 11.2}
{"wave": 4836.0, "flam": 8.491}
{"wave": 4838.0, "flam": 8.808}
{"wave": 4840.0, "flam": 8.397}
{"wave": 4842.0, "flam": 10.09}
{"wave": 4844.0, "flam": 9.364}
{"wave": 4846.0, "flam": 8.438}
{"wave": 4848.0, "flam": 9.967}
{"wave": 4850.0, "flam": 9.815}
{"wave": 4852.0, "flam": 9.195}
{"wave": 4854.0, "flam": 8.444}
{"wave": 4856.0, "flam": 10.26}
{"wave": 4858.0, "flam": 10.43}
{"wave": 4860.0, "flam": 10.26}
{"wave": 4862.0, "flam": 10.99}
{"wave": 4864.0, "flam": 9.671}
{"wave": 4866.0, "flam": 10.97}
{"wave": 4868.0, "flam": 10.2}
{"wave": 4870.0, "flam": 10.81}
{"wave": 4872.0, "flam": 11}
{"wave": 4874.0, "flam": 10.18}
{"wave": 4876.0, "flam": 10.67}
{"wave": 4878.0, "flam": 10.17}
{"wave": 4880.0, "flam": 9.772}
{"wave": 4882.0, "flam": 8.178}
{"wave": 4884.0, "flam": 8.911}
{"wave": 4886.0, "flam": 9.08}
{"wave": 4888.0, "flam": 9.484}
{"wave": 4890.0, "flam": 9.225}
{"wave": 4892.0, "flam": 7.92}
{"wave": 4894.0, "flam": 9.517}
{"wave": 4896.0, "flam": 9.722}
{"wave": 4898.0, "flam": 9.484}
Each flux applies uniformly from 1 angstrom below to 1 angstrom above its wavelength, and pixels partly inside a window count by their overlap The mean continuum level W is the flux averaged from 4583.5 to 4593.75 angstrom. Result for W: 9.21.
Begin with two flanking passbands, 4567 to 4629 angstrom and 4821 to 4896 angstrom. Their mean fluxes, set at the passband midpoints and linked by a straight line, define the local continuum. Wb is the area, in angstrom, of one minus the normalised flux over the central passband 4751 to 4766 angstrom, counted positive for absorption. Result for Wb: -1.1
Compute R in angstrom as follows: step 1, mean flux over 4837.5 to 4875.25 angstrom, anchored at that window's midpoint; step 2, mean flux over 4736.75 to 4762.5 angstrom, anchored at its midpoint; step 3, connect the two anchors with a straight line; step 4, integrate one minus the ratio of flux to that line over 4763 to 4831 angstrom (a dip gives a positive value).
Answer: 0.5 angstrom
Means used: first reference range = 9.98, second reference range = 9.88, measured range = 9.87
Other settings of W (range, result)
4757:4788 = 9.88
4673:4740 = 9.45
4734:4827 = 9.88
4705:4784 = 9.87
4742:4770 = 10.2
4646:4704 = 9.4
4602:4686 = 9.86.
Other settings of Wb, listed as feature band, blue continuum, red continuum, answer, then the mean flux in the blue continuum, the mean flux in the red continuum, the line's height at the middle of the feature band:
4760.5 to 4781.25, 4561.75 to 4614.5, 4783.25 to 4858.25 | -1.3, 8.92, 9.74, 9.56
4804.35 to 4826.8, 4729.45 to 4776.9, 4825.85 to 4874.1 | 0.8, 9.95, 9.9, 9.92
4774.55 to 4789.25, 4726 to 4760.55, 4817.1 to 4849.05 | 0.5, 9.86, 9.49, 9.7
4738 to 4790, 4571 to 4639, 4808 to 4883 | -1.1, 9.59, 9.76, 9.7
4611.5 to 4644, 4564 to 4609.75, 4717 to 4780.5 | -3.9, 8.97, 9.91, 9.21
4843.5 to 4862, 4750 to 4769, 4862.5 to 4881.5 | 1.2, 10.3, 10.3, 10.3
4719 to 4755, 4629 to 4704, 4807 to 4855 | -1.4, 9.43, 9.45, 9.44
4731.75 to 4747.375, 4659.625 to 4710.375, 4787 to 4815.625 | 0.2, 9.1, 10.2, 9.62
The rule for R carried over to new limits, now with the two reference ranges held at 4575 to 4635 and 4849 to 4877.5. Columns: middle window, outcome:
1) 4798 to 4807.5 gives -0.70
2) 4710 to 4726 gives 0.60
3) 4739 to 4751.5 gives 0.16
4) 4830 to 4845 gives 0.77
